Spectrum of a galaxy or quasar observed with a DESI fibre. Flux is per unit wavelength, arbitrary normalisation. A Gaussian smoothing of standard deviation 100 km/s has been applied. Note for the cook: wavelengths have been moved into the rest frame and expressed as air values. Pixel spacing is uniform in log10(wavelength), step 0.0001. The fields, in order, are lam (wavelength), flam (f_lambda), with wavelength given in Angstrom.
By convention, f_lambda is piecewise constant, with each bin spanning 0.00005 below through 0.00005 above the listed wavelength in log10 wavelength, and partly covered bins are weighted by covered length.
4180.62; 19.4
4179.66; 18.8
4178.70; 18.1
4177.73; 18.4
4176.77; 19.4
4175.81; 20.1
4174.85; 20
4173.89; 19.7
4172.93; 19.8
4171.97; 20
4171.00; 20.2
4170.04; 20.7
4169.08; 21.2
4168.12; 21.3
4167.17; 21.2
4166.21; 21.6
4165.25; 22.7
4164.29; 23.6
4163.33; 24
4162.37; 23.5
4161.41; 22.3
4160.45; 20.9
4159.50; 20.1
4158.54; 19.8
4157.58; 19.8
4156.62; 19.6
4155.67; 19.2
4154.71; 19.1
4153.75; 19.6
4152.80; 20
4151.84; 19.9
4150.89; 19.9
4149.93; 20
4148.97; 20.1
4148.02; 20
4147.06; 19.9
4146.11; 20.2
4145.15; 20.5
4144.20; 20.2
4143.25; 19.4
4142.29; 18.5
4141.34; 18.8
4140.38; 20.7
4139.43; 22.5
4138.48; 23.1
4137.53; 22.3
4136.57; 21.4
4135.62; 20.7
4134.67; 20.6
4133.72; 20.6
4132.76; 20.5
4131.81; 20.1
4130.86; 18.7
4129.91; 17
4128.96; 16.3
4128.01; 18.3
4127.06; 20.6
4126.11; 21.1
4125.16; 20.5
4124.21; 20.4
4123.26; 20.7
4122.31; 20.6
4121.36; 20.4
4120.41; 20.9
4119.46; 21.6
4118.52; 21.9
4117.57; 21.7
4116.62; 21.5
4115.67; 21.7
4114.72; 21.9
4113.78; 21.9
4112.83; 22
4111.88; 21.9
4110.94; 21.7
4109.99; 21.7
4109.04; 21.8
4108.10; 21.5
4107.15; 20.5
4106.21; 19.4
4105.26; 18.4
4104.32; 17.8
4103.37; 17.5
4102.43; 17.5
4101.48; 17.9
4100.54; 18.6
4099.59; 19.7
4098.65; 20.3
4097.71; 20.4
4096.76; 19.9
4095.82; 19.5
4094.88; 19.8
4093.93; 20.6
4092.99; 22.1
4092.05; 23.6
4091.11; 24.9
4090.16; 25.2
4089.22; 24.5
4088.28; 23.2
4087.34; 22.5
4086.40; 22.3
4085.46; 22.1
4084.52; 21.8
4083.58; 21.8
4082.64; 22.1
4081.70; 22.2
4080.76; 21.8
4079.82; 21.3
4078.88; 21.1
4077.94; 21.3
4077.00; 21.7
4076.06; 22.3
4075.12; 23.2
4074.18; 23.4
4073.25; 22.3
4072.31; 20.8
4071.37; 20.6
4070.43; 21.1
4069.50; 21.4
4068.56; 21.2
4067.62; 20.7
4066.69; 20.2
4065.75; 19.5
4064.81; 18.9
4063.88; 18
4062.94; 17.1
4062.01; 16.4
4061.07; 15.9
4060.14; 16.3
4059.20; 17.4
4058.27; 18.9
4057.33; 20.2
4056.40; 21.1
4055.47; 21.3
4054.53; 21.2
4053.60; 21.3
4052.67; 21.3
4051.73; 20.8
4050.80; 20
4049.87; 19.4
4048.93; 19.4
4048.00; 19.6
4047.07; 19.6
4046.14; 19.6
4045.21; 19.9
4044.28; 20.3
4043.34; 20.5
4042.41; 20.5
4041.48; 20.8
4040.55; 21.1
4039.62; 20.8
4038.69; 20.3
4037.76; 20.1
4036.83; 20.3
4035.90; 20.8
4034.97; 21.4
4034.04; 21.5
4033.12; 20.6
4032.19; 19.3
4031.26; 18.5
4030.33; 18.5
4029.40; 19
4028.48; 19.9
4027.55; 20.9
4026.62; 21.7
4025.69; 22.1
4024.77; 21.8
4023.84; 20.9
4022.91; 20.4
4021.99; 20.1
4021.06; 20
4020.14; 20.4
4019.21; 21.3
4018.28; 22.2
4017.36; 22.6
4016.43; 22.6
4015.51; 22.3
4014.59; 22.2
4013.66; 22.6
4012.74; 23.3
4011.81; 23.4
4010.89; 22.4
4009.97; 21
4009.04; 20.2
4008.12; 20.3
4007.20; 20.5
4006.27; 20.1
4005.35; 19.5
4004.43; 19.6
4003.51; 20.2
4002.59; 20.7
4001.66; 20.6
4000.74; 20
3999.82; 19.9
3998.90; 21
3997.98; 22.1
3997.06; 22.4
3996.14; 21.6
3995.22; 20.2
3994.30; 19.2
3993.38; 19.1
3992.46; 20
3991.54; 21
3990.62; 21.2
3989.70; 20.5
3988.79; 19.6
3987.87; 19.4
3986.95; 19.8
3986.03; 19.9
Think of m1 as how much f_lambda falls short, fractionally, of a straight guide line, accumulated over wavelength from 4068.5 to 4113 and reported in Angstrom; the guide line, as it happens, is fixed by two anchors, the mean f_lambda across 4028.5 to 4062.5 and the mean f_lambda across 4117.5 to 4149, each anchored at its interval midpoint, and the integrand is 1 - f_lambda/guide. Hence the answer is -2.6 Angstrom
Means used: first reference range 19.8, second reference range 20.3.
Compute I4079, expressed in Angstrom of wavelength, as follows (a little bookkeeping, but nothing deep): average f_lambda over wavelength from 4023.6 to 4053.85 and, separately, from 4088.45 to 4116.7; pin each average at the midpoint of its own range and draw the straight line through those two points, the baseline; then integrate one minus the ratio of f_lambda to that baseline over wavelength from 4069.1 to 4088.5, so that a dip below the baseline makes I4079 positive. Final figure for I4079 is -1.1 Angstrom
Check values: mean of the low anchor 20.4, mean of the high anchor 20.9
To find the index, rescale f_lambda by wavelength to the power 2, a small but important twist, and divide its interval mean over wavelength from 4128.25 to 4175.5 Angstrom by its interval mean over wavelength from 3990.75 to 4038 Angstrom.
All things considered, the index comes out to 1.0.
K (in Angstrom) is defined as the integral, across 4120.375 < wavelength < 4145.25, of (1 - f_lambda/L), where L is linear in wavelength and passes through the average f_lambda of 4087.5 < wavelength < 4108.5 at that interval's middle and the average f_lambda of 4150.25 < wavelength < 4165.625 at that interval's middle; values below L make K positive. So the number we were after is 0.68 Angstrom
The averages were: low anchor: 20.6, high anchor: 20.9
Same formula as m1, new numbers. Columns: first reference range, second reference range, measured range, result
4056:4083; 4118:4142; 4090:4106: 0.18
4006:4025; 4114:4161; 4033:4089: 1.13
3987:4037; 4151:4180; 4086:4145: -0.33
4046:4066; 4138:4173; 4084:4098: -1.74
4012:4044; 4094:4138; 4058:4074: 1.04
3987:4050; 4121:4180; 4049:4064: 1.00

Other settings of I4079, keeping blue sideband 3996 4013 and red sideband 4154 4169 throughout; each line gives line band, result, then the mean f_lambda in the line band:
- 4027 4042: 0.54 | 20.3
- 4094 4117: 1.00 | 20.2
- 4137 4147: 0.28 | 20.6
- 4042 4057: 0.47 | 20.4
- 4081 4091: -0.82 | 22.8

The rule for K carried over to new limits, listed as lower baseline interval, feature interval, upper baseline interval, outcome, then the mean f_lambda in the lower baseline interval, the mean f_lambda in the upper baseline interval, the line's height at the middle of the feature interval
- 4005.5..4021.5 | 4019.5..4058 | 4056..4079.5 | 0.81 Angstrom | 21.6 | 20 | 20.9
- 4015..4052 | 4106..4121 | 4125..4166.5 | -0.77 Angstrom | 20.5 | 20.4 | 20.4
